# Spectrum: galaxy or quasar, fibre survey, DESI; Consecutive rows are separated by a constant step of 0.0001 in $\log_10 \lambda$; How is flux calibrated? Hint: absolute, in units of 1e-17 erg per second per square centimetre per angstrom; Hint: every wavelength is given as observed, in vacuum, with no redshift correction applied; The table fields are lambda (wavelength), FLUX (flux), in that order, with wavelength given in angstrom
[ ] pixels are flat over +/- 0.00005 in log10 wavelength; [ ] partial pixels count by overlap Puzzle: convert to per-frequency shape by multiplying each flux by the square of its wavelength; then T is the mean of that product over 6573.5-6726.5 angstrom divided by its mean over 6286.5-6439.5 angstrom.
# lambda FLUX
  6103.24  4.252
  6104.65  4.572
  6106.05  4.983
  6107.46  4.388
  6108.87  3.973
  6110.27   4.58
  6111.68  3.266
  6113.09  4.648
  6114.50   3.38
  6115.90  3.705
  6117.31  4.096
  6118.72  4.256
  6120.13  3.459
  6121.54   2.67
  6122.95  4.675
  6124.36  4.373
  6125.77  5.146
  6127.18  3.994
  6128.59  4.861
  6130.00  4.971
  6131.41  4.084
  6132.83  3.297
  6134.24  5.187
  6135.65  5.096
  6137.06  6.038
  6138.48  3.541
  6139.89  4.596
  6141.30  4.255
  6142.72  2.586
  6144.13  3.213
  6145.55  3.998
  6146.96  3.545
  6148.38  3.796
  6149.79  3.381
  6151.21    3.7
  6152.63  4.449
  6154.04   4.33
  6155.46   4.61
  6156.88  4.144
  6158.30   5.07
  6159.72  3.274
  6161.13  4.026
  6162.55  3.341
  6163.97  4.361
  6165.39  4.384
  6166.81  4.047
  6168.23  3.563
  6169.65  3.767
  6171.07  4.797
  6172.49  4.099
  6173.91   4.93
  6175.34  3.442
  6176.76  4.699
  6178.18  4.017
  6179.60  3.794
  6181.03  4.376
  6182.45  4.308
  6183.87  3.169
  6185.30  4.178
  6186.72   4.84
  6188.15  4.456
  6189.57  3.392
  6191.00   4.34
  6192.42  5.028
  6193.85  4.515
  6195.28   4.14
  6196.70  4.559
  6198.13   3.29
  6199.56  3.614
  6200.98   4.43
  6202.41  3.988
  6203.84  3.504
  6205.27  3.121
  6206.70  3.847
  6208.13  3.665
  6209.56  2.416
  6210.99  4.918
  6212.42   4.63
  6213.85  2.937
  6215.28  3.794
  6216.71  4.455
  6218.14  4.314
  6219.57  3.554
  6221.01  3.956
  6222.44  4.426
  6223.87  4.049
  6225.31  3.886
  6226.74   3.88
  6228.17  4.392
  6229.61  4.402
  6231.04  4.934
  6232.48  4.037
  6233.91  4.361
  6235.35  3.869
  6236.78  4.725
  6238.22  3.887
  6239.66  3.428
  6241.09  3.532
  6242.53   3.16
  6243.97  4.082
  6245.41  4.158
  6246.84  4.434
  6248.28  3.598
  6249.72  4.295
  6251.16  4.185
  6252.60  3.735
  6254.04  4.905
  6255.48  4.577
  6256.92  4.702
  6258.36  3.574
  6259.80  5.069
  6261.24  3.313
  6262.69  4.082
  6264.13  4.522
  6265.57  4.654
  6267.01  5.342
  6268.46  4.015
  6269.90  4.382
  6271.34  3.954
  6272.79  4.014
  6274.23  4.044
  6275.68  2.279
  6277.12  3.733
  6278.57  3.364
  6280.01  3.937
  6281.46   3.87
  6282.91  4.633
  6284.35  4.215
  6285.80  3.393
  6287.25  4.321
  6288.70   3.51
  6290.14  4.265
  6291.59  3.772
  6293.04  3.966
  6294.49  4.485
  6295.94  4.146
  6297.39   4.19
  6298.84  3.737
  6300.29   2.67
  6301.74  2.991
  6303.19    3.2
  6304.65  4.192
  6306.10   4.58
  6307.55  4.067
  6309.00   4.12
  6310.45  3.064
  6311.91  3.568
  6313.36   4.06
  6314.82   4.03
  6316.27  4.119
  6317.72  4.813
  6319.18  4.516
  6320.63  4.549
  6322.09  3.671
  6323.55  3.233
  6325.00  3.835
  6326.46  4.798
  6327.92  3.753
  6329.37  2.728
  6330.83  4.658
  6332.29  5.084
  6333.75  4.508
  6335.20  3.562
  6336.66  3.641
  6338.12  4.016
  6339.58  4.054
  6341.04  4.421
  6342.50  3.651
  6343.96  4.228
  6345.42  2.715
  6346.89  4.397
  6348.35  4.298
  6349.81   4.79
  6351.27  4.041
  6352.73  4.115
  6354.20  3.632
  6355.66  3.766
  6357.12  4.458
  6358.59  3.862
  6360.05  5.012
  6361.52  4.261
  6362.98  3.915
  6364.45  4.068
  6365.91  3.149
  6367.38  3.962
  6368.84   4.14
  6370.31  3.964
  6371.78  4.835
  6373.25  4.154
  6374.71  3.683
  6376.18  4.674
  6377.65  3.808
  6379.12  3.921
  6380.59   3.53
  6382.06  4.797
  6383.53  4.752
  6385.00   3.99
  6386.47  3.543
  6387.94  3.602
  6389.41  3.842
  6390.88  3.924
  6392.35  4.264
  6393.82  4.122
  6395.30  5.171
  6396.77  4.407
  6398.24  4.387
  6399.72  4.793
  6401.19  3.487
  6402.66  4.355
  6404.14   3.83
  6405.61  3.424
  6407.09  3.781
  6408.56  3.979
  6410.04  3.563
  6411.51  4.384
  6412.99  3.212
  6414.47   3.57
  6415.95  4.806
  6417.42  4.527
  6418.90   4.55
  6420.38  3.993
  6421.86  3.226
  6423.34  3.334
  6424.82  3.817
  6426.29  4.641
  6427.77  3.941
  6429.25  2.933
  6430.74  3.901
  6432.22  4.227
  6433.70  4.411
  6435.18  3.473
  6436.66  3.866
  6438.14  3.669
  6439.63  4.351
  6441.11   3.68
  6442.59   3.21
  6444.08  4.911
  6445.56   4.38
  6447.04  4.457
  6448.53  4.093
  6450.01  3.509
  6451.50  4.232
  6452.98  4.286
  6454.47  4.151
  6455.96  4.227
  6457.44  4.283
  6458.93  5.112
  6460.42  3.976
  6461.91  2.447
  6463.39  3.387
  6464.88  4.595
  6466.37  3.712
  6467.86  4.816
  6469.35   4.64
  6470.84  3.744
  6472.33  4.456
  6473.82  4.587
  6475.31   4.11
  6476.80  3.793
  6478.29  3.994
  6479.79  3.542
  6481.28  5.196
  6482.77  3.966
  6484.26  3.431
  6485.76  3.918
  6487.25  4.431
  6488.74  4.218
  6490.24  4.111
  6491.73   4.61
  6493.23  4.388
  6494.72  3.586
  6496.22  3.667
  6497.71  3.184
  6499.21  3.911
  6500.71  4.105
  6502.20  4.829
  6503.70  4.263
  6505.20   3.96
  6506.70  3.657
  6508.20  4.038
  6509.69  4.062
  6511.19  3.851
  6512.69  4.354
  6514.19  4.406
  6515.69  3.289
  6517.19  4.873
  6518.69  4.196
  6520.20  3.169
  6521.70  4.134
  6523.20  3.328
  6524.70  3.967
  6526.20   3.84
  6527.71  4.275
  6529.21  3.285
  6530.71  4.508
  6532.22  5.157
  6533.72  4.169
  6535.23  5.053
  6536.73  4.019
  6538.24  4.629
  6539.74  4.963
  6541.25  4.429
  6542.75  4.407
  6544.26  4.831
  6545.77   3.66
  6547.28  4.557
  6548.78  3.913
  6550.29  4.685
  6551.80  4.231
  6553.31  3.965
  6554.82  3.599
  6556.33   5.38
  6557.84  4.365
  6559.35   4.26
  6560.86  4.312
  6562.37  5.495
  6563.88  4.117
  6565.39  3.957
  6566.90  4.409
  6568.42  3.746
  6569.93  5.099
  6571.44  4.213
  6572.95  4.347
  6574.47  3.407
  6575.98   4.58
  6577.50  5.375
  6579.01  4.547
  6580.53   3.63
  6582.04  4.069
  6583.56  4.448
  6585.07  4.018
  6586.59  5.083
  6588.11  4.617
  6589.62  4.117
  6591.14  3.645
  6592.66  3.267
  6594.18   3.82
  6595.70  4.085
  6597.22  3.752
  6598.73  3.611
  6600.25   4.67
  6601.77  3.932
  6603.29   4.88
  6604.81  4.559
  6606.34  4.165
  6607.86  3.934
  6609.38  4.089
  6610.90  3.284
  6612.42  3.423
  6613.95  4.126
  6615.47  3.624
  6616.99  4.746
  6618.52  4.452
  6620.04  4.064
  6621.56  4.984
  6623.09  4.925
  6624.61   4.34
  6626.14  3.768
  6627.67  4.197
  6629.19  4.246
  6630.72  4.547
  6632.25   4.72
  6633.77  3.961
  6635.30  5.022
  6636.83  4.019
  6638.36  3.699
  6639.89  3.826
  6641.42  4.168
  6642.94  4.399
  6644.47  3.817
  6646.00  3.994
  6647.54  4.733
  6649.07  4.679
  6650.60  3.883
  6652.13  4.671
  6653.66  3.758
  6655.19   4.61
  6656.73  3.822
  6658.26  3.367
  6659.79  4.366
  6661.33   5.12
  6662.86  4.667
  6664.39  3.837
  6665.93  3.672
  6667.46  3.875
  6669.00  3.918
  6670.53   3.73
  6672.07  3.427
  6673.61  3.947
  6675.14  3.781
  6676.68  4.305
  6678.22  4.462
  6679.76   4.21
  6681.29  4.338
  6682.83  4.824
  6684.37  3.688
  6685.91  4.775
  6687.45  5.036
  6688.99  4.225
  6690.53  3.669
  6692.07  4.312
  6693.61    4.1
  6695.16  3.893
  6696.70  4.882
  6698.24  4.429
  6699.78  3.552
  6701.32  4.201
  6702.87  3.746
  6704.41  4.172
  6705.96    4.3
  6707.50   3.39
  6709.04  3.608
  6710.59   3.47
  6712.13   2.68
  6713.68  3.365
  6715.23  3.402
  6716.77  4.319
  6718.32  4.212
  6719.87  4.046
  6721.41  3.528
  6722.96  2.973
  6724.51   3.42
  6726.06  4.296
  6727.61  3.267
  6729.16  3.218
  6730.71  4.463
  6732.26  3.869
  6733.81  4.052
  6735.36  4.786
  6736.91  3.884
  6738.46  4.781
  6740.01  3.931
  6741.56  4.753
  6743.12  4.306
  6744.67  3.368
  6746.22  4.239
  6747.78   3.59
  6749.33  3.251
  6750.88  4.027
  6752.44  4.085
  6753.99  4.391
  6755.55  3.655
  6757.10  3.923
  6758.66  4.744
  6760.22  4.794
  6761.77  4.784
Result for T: 1.12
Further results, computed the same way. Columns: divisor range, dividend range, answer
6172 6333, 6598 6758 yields 1.15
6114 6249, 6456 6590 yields 1.15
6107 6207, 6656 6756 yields 1.15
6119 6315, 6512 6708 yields 1.18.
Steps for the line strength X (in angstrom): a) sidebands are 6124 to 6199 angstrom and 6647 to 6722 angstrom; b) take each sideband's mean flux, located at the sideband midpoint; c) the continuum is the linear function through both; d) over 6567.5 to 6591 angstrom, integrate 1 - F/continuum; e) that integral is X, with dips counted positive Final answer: -1.4 angstrom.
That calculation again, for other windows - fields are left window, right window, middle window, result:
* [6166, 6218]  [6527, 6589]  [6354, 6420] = 2.1 angstrom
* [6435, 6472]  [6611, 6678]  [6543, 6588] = -2.6 angstrom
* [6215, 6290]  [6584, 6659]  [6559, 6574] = -0.8 angstrom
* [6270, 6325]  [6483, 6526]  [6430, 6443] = 0.2 angstrom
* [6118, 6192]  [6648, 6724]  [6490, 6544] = -1.0 angstrom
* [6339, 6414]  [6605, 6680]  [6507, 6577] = -2.3 angstrom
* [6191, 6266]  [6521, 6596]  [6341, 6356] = 0.6 angstrom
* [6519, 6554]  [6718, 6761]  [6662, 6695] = -0.6 angstrom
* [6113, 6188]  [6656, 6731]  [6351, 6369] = 0.2 angstrom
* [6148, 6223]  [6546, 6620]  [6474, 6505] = 0.8 angstrom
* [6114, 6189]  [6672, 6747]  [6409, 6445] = 1.2 angstrom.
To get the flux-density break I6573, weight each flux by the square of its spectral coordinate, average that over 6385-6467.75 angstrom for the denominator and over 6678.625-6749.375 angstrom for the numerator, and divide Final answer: 1.1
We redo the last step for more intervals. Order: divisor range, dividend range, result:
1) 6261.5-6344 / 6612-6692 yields 1.18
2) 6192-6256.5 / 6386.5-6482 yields 1.07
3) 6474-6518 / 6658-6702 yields 1.08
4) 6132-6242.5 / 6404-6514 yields 1.08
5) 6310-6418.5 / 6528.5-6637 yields 1.13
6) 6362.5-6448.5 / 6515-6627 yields 1.11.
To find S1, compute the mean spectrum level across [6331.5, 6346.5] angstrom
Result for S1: 4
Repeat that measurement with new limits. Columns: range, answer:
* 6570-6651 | 4.21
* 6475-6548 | 4.13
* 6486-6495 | 4.24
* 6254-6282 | 4.1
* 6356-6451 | 4.04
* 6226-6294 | 4.08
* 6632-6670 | 4.17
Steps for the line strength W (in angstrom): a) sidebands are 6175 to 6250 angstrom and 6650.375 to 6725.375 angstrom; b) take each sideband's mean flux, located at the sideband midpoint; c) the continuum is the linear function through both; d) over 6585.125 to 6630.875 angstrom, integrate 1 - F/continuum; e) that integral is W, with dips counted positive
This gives -1.8 angstrom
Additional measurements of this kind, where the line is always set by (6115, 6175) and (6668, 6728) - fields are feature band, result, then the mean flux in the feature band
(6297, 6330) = 1.8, 3.85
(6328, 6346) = 0.6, 3.94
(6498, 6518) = -0.5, 4.1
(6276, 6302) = 1.6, 3.84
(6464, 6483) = -1.0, 4.24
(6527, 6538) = -1.0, 4.37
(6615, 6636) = -2.3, 4.41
